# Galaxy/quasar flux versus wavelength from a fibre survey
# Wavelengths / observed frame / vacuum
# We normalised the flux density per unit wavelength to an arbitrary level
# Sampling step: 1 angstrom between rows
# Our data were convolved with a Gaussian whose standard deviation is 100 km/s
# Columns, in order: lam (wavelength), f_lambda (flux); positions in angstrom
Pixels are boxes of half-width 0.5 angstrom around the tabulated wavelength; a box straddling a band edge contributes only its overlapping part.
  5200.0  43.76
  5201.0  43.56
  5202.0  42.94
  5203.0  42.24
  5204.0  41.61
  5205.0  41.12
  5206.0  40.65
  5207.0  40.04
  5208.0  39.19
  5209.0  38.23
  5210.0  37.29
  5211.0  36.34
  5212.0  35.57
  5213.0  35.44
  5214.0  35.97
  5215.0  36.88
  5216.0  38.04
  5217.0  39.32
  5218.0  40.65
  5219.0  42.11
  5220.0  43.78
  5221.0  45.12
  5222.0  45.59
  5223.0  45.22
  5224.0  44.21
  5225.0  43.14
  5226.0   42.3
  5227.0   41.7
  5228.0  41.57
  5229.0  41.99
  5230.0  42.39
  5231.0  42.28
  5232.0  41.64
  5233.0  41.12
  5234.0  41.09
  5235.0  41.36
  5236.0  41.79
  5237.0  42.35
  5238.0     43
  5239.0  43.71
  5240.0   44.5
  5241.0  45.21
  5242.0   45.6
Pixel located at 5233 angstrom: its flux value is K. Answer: 41.12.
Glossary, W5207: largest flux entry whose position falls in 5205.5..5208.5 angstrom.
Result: 40.65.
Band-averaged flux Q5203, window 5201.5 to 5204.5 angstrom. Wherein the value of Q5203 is 42.3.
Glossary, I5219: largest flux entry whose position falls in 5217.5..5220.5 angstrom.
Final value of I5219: 43.78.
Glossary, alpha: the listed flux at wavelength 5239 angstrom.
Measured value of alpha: 43.71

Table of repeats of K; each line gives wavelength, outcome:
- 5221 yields 45.12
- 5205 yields 41.12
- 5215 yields 36.88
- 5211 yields 36.34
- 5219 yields 42.11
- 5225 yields 43.14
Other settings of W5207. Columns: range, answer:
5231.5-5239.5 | 43.71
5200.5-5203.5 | 43.56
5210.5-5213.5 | 36.34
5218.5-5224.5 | 45.59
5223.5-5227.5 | 44.21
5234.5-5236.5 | 41.79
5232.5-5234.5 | 41.12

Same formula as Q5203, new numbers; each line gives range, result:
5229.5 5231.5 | 42.3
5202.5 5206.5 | 41.4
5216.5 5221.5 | 42.2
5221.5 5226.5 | 44.1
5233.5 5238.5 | 41.9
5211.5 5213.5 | 35.5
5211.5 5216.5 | 36.4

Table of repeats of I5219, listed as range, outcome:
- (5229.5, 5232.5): 42.39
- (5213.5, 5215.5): 36.88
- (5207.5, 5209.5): 39.19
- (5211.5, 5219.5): 42.11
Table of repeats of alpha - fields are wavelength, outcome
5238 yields 43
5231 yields 42.28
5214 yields 35.97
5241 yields 45.21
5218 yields 40.65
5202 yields 42.94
